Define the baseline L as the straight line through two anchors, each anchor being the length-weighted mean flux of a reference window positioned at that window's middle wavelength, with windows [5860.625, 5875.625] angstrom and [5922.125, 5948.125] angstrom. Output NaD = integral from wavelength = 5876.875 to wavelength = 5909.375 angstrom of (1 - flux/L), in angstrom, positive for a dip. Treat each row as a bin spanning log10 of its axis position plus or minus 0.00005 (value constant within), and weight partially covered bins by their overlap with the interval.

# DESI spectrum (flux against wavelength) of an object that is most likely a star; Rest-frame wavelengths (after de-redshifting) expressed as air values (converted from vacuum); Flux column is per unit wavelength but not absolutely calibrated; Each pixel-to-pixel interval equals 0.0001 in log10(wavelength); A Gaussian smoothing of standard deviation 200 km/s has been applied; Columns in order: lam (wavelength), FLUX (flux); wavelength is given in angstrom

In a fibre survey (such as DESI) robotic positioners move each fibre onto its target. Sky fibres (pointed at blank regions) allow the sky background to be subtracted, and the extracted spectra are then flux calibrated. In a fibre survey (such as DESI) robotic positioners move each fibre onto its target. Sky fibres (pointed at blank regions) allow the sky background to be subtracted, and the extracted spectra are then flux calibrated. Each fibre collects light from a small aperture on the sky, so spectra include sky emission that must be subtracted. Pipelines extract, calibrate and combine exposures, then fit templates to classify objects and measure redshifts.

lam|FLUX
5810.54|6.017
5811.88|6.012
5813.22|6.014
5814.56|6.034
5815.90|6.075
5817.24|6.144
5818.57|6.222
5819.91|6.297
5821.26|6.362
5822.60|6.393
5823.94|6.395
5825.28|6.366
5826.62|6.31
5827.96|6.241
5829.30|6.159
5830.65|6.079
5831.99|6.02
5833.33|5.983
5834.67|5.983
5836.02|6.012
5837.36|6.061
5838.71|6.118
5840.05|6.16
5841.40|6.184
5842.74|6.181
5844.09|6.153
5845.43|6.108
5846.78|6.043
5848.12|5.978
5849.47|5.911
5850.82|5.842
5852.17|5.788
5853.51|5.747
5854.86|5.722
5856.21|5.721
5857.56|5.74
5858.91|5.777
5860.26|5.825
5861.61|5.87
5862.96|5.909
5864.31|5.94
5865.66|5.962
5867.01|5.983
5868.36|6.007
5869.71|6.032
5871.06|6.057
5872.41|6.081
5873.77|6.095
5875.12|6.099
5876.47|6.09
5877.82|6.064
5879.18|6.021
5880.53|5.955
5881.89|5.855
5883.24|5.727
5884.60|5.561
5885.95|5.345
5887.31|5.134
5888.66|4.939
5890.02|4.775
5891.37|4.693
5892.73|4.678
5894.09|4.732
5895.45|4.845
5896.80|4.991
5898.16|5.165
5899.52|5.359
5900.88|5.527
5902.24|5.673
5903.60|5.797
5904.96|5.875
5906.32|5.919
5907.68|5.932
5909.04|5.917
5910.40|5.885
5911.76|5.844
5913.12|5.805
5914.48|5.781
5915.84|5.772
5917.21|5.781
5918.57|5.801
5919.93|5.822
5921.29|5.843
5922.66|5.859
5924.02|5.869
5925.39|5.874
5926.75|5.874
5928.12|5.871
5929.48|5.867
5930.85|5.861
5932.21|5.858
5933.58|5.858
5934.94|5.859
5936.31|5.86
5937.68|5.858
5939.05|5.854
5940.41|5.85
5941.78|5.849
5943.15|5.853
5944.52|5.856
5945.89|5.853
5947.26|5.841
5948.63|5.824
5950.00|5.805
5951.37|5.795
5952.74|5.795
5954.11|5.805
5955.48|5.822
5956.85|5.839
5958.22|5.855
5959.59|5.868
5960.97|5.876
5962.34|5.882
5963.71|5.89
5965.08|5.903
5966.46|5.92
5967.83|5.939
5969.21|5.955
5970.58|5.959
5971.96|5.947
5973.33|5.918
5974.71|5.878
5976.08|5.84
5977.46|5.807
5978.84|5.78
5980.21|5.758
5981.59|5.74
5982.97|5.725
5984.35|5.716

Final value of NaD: 2.8 angstrom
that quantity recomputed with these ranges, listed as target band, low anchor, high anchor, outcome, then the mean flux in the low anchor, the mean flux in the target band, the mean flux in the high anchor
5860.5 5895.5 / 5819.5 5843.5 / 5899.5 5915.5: 1.76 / 6.18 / 5.65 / 5.79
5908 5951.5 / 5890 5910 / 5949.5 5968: -1.86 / 5.35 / 5.85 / 5.86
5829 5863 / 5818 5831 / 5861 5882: 1.07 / 6.28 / 5.96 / 6.01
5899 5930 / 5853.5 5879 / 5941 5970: 0.45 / 5.94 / 5.81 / 5.86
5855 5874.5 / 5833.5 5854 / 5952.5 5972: 0.24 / 6.02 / 5.92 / 5.88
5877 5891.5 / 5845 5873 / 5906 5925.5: 0.94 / 5.9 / 5.5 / 5.84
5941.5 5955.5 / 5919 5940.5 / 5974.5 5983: 0.01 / 5.86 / 5.83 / 5.79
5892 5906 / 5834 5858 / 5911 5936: 1.43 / 5.97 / 5.28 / 5.84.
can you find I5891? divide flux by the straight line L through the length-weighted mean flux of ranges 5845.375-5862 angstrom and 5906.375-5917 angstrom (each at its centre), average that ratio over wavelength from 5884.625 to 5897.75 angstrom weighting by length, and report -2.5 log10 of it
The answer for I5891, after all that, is 0.18 mag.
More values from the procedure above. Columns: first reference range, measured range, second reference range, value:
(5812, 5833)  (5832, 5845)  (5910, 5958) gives 0.01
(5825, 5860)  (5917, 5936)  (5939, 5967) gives 0.01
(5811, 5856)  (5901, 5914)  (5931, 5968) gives 0.02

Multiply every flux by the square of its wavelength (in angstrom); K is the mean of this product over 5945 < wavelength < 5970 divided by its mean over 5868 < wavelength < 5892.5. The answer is 1.06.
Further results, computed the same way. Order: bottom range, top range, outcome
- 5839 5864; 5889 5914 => 0.93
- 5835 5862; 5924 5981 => 1.02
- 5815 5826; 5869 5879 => 0.98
